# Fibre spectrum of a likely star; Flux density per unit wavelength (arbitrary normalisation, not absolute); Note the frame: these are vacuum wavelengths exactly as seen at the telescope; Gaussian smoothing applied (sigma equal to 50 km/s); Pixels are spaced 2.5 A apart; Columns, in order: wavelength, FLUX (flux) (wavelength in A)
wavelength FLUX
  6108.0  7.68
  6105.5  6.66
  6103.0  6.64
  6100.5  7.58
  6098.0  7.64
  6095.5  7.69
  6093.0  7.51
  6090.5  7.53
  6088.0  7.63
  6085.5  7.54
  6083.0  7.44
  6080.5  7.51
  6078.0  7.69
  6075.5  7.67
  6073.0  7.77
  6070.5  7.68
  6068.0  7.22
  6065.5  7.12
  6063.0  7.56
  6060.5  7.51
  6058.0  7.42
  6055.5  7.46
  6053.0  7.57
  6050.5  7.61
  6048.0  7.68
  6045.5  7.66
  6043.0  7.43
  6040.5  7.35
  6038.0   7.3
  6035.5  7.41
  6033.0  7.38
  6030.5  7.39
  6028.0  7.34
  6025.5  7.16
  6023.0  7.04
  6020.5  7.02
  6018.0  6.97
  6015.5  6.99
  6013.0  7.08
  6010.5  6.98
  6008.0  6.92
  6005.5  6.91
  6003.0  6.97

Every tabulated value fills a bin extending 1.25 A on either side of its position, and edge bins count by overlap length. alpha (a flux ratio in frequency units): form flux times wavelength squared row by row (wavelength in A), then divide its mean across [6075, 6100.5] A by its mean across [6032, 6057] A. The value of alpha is 1.0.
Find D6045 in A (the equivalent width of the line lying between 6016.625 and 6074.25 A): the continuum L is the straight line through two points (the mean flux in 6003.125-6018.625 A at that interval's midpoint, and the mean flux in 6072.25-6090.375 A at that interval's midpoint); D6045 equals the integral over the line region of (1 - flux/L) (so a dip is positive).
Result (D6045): -0.9 A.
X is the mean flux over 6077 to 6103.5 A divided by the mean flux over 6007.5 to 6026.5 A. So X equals 1.1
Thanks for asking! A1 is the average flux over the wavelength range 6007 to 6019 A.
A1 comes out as 6.99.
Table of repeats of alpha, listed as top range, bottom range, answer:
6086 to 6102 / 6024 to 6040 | 1.06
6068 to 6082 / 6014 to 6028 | 1.10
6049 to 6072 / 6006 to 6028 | 1.08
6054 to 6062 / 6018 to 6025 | 1.07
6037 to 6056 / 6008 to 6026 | 1.08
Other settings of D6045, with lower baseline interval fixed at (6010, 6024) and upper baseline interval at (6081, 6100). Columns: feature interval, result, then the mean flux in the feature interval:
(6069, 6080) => -0.3 A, 7.68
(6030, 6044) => -0.4 A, 7.38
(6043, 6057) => -0.6 A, 7.58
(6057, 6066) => -0.1 A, 7.43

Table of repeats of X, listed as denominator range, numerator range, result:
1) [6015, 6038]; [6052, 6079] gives 1.04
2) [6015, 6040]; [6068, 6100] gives 1.05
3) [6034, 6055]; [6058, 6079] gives 1.00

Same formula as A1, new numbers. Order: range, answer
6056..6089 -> 7.52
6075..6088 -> 7.57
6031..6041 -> 7.36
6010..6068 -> 7.33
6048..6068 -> 7.46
